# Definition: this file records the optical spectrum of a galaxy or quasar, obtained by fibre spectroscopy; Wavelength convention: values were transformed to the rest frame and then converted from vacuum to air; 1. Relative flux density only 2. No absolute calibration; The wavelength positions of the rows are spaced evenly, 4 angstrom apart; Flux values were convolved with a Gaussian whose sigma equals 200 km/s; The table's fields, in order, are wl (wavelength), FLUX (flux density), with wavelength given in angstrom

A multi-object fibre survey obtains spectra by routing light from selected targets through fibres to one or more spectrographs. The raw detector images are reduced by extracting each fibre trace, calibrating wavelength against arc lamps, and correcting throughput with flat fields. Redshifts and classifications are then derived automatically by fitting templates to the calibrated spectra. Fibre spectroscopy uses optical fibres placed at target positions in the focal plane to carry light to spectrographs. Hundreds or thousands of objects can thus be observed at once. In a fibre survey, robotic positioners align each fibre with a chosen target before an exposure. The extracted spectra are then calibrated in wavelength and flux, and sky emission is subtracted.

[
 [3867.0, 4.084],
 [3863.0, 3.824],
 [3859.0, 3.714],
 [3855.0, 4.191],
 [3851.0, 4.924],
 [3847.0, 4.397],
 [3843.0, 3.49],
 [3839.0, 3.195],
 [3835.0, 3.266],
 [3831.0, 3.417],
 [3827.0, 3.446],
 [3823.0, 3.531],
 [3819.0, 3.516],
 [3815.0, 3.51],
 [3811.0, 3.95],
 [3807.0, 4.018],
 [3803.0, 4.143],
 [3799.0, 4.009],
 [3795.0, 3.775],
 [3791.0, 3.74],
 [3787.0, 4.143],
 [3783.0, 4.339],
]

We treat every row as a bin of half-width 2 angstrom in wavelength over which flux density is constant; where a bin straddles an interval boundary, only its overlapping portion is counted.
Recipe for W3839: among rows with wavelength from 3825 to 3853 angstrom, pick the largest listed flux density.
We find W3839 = 4.924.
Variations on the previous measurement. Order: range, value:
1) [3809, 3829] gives 3.95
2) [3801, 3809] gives 4.143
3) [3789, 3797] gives 3.775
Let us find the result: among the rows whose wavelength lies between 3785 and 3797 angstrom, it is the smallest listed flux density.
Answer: 3.74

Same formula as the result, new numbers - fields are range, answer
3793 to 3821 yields 3.51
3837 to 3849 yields 3.195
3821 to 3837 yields 3.266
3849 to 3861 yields 3.714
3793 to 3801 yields 3.775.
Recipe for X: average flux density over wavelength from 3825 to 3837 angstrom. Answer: 3.38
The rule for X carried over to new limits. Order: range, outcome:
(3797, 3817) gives 3.93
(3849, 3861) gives 4.28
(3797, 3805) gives 4.08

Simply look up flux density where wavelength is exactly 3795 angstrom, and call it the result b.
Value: 3.775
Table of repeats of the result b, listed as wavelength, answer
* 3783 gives 4.339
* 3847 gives 4.397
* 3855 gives 4.191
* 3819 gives 3.516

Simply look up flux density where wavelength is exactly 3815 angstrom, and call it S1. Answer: 3.51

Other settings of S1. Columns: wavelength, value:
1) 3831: 3.417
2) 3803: 4.143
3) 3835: 3.266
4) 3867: 4.084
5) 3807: 4.018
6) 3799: 4.009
